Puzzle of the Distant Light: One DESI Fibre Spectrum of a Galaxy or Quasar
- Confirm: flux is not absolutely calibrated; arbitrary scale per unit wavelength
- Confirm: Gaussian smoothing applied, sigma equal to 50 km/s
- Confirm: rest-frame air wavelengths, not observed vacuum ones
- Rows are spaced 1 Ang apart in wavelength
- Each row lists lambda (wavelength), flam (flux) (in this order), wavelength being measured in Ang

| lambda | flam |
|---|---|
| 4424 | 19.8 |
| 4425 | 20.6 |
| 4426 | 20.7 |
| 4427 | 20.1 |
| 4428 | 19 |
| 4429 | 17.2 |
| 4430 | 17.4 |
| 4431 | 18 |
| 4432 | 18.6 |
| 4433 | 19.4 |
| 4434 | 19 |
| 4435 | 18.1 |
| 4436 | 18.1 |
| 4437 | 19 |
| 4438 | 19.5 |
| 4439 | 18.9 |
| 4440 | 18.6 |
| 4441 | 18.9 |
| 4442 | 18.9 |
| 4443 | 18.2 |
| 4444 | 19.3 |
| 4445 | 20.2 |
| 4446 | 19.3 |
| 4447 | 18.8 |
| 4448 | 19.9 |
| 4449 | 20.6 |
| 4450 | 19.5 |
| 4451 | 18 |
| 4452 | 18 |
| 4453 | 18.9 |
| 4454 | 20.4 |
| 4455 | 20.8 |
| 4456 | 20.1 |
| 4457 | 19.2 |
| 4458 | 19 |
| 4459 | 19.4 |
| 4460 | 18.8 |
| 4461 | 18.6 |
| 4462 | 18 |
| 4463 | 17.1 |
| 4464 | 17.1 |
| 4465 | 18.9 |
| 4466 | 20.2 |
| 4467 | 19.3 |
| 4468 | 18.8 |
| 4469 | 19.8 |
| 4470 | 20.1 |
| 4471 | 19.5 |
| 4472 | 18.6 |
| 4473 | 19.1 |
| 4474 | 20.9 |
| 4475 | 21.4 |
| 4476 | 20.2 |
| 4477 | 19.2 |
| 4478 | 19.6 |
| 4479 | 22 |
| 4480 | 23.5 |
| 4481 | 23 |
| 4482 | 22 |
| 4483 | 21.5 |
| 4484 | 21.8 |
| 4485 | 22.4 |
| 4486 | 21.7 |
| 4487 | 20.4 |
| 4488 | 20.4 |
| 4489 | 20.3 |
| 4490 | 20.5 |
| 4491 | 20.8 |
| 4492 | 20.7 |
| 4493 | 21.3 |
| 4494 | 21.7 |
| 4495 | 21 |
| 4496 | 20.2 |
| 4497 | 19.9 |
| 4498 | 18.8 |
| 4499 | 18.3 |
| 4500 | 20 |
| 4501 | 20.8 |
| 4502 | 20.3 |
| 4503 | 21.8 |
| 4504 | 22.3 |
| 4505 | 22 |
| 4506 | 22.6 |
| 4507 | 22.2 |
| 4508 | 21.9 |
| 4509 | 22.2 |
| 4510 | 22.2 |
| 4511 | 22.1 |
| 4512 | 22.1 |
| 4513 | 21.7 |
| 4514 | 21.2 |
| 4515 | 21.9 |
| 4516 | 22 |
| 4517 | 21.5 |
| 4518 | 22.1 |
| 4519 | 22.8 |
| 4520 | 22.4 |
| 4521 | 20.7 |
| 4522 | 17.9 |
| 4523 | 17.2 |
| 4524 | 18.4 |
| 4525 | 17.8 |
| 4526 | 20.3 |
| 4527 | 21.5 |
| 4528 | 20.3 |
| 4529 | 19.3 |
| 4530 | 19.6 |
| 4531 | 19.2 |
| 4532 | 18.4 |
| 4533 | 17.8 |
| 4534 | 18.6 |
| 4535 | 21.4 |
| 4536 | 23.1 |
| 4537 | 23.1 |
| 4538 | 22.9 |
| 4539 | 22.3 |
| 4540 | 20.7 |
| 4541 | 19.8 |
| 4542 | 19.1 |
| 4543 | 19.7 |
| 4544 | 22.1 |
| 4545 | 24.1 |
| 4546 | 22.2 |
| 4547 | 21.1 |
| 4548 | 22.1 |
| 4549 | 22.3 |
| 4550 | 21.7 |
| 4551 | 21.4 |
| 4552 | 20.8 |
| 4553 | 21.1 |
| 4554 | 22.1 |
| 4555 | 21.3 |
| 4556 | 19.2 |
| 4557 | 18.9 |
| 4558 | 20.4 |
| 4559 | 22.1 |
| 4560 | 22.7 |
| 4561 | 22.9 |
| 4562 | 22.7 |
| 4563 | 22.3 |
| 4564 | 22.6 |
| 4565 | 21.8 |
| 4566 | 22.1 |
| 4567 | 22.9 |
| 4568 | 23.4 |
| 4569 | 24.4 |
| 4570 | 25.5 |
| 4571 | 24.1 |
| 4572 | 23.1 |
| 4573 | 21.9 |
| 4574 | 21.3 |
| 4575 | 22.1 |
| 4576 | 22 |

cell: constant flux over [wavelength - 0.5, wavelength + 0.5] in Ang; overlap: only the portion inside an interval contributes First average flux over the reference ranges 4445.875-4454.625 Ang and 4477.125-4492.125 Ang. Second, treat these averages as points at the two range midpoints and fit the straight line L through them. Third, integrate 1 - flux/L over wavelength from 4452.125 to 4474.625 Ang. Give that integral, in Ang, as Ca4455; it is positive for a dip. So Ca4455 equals 1.0 Ang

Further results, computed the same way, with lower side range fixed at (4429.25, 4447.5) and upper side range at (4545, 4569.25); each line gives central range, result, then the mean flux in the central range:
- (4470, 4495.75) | -1.3 Ang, 20.9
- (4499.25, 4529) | -0.5 Ang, 21.1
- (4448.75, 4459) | -0.1 Ang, 19.4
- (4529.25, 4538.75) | 0.4 Ang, 20.5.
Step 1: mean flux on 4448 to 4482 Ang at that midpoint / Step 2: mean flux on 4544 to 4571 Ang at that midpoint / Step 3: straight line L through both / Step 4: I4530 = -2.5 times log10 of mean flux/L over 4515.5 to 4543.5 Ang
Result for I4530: 0.053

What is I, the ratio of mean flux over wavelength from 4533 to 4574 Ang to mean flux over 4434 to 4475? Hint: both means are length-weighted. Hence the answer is 1.1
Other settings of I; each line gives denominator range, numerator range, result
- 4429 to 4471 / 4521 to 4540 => 1.05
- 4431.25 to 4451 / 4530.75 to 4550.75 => 1.11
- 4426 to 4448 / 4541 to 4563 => 1.14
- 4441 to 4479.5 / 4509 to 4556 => 1.08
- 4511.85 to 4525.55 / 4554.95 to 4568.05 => 1.05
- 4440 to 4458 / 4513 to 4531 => 1.06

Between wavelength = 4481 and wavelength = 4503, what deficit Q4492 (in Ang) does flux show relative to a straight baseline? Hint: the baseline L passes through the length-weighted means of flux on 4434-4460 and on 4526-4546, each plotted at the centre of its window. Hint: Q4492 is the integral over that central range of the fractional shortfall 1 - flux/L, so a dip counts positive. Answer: -0.9 Ang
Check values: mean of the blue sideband 19.2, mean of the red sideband 20.7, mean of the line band 20.8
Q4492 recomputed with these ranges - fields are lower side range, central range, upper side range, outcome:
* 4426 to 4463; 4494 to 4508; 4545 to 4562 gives -0.4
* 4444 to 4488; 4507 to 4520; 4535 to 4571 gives -0.6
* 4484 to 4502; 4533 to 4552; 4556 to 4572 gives 0.4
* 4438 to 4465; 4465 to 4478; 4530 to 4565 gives -0.2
